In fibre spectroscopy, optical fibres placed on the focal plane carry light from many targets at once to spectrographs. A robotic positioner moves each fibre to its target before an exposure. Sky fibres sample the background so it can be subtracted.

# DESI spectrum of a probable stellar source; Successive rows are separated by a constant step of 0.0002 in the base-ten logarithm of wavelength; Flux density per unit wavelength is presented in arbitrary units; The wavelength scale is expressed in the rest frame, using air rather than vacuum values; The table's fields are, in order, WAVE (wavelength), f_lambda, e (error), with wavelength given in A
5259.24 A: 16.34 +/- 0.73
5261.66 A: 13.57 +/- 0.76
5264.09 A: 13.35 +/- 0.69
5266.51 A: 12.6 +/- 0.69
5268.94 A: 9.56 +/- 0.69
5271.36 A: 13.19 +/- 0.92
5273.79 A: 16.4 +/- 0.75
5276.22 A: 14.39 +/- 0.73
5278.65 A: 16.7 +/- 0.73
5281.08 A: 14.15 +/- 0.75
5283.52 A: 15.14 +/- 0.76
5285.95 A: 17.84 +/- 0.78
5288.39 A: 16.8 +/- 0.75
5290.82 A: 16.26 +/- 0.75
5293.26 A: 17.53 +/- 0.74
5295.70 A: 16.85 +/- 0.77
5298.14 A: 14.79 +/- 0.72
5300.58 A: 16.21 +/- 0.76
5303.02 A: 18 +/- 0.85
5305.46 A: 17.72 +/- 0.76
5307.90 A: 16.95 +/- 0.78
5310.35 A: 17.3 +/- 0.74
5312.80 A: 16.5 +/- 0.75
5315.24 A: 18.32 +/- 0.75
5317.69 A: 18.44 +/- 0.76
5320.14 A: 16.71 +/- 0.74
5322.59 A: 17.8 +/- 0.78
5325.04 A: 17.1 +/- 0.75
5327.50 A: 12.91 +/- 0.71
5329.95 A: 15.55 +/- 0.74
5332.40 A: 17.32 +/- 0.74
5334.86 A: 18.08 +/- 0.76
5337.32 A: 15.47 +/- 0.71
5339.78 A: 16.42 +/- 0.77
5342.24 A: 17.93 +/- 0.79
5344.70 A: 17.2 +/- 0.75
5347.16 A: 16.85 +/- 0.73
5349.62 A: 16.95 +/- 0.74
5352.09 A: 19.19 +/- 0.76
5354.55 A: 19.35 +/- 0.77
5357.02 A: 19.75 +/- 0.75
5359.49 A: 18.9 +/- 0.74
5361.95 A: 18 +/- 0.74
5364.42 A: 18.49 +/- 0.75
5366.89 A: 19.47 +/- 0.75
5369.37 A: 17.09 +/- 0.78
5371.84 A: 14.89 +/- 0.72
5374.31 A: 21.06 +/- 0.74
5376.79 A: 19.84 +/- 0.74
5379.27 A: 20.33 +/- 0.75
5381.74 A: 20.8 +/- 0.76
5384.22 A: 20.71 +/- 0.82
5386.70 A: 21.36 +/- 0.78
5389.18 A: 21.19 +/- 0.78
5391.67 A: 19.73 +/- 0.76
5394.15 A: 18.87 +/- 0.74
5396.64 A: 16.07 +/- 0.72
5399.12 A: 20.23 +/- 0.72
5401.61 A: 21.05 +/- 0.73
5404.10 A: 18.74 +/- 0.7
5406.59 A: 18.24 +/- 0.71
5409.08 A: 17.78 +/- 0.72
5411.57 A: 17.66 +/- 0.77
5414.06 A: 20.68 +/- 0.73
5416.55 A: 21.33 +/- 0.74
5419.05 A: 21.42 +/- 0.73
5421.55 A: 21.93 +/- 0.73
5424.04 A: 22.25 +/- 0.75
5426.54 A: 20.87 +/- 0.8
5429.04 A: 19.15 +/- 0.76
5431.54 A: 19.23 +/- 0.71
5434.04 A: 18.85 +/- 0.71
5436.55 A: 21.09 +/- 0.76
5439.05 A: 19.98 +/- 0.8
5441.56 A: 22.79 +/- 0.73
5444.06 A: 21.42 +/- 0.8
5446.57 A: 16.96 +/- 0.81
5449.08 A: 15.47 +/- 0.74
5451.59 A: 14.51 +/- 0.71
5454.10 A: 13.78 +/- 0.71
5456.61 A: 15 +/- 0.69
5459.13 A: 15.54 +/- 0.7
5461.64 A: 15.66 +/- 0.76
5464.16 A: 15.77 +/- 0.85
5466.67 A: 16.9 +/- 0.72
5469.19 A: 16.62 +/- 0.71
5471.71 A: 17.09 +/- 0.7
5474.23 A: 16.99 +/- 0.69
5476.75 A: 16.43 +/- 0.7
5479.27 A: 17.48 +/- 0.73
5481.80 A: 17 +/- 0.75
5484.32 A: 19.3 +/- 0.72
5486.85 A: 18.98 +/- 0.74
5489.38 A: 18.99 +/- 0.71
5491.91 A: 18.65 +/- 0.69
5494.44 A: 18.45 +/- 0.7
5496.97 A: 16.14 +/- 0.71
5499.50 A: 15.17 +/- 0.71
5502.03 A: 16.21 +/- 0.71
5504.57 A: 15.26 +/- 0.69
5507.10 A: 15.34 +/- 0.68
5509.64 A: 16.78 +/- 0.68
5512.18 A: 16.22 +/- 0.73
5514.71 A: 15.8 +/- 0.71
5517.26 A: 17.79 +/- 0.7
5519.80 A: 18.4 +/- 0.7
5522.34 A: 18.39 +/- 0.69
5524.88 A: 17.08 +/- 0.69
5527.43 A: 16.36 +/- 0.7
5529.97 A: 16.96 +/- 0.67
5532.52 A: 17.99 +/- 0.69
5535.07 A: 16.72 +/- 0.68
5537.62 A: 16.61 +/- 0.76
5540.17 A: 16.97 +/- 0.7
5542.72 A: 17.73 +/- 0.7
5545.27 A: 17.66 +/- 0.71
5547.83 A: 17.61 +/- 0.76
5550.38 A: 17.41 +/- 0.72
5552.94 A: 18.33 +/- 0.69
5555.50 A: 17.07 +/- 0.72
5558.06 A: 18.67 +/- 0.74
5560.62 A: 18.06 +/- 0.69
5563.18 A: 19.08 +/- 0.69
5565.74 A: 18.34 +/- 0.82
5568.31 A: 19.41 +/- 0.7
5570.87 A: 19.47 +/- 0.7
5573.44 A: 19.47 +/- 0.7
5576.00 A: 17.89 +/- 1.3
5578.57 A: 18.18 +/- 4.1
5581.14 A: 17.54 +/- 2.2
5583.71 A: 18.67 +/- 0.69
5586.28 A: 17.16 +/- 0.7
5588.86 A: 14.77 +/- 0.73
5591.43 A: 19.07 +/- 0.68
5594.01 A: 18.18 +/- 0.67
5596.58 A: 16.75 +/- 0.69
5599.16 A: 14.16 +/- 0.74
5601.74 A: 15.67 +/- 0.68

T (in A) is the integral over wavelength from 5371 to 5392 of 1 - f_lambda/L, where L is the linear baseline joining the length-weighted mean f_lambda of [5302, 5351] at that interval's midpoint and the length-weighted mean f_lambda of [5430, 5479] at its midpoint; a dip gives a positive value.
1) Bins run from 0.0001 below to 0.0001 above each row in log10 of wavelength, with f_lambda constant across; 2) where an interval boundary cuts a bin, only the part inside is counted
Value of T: -3.61 A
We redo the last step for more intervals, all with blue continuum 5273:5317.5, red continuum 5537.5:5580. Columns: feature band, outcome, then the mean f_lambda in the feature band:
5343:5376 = -2.5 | 18.3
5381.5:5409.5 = -3.9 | 19.6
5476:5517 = 1.7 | 17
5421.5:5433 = -2.1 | 20.5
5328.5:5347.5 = 0.0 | 16.8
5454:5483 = 2.2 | 16.3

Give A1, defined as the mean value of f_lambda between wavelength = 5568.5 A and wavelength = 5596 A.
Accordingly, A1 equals 18.1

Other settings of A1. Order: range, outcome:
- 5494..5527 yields 16.6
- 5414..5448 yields 20.5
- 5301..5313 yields 17.3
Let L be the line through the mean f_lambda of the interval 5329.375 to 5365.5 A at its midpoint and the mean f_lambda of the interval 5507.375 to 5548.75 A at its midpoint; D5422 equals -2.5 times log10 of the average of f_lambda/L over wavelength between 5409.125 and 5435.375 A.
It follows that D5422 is -0.158 mag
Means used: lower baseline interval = 17.7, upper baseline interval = 17.1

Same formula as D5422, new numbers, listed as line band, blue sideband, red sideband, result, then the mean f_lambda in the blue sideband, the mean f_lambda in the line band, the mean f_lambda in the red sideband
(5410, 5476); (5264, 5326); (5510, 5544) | -0.10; 16.1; 18.4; 17.1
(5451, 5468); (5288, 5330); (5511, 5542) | 0.11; 16.8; 15.3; 17.1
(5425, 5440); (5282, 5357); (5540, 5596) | -0.14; 17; 19.9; 18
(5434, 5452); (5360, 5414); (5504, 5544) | -0.05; 19.2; 19.1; 16.9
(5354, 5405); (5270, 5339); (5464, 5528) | -0.16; 16.4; 19.3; 17.1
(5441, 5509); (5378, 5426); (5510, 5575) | 0.12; 20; 16.9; 17.7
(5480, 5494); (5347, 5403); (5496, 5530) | -0.09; 19.2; 18.5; 16.6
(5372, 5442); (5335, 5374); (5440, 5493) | -0.14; 17.8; 20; 17.2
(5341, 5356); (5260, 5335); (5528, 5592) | -0.10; 15.9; 17.9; 17.8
